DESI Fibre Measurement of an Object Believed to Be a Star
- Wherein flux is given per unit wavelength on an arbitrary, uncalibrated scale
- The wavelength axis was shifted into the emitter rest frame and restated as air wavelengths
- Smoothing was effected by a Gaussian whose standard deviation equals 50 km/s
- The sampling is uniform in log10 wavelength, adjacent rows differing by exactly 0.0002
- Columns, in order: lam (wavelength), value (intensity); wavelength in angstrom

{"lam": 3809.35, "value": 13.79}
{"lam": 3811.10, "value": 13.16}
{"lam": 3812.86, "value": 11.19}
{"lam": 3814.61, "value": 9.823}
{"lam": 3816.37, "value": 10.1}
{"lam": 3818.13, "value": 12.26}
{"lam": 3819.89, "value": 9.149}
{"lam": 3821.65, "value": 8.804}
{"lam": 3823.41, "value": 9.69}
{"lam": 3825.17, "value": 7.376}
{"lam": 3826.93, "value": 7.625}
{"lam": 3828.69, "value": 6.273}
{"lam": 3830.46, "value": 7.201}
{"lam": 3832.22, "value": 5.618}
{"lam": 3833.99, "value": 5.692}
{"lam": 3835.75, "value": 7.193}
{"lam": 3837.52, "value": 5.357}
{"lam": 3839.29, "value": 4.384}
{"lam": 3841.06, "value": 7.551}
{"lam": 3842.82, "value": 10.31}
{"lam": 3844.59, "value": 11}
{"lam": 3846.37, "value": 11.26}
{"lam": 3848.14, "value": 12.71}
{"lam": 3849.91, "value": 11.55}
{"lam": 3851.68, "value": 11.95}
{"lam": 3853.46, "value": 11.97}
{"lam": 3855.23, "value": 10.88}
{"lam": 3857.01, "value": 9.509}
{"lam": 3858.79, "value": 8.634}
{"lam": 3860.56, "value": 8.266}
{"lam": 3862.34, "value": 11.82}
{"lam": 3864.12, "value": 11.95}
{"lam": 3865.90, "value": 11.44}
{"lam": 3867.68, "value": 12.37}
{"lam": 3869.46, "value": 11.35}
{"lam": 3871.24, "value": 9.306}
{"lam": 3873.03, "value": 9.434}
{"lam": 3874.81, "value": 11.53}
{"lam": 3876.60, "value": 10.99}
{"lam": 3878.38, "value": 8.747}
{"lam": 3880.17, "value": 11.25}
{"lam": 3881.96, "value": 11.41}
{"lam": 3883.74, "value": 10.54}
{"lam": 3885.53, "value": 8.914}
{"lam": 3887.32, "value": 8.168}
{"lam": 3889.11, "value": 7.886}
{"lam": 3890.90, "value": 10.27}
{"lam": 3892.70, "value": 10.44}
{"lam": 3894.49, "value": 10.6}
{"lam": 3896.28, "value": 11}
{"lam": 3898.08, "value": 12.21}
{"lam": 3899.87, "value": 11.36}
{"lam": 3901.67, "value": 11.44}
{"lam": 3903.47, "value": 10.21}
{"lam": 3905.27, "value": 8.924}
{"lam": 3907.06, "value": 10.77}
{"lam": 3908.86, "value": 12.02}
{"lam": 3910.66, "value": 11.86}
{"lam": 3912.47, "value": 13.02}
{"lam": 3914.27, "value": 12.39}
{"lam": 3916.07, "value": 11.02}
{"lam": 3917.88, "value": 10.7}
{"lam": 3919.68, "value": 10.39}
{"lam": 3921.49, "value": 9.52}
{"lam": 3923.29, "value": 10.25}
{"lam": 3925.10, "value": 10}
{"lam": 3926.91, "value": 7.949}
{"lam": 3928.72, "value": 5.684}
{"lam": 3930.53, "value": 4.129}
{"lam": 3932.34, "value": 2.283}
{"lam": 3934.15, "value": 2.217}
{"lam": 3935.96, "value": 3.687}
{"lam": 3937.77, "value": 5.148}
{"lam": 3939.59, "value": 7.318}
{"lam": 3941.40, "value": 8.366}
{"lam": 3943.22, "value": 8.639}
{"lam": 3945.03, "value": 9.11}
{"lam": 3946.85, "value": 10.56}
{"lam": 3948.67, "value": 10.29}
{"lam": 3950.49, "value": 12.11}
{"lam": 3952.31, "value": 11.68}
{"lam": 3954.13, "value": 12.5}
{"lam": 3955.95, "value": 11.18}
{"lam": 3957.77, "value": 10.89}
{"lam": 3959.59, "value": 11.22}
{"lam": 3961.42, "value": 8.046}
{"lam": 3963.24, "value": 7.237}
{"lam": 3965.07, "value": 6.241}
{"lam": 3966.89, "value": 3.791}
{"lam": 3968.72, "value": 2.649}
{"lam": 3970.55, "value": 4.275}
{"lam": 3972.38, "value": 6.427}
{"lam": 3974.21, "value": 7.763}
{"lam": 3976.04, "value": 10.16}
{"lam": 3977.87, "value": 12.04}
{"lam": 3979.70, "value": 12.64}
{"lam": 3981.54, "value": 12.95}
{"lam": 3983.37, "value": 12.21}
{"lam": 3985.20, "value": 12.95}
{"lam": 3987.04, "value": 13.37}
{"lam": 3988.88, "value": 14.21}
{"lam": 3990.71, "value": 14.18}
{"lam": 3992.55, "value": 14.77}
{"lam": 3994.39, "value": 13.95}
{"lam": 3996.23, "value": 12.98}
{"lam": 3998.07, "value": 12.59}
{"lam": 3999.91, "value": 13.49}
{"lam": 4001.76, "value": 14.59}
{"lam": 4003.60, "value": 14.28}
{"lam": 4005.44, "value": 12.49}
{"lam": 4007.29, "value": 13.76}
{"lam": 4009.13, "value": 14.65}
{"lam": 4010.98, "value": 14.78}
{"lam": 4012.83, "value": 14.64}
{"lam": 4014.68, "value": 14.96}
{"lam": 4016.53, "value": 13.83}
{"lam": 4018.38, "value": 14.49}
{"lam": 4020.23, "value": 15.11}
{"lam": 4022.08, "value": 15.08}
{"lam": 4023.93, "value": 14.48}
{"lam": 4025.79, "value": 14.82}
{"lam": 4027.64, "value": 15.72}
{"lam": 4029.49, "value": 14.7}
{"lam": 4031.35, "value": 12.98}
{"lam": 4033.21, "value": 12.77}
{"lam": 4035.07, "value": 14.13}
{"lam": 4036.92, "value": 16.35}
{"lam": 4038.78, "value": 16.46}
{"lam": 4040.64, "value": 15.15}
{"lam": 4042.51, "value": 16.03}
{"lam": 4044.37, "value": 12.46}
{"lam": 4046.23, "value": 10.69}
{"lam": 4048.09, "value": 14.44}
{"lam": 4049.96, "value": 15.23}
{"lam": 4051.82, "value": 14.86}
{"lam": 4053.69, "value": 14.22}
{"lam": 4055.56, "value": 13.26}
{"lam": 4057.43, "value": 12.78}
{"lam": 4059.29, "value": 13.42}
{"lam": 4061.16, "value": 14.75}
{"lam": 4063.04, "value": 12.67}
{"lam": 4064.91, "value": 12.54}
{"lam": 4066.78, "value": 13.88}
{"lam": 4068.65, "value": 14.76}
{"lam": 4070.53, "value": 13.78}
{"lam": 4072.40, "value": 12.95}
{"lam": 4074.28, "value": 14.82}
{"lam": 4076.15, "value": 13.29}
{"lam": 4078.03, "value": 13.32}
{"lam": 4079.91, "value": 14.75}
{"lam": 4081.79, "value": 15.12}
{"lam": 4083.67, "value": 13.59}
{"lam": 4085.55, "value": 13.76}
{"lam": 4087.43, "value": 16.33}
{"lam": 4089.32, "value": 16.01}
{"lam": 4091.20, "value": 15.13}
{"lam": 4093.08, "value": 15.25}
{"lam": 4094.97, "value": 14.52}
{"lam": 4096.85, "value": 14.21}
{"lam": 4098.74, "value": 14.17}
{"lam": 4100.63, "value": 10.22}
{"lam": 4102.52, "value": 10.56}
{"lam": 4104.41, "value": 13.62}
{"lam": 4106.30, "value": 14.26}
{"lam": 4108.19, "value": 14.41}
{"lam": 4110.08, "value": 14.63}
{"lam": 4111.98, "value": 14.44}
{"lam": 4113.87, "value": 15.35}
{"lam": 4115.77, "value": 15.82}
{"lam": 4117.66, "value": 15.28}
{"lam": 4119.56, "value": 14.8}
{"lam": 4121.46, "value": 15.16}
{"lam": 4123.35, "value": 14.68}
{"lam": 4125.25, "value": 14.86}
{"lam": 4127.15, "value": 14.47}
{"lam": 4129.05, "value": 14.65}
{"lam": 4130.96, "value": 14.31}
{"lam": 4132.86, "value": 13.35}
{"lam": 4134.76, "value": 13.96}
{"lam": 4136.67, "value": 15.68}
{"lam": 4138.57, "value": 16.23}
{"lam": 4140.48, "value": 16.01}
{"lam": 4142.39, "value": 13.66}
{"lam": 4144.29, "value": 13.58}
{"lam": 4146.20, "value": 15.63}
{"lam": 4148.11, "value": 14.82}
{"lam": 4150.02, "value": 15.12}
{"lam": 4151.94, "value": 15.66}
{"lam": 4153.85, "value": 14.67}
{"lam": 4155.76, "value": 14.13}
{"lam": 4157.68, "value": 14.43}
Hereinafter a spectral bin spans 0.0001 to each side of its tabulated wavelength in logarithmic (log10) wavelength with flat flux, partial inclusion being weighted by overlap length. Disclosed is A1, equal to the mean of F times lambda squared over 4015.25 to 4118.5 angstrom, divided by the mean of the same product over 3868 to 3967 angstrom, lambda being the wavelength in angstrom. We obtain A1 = 1.62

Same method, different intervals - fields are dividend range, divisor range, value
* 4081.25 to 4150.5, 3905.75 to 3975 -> 1.87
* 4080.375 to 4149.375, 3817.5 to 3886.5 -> 1.73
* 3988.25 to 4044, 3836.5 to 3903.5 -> 1.51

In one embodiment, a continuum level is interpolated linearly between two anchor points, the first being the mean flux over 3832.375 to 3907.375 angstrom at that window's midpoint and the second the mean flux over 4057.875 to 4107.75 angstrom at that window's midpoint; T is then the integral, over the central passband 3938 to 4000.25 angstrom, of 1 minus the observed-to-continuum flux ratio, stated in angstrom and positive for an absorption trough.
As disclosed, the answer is 8.2 angstrom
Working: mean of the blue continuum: 10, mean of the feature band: 10.3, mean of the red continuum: 13.9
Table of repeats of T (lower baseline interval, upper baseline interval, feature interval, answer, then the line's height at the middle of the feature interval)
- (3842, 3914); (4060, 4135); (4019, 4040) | -2.6 angstrom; 13.1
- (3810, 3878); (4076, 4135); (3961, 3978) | 7.6 angstrom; 11.9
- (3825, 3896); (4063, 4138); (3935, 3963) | 4.9 angstrom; 11.3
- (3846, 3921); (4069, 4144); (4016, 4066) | -3.3 angstrom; 13.3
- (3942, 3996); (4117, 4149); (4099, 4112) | 0.8 angstrom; 14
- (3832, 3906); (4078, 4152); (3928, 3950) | 9.2 angstrom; 11.3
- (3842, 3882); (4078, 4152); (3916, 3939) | 9.3 angstrom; 11.8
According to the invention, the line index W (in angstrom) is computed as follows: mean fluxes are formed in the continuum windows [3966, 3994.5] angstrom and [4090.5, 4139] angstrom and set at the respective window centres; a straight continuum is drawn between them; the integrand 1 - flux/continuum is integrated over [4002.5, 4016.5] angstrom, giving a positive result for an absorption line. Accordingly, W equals -3.6 angstrom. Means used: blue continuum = 10.4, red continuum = 14.4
